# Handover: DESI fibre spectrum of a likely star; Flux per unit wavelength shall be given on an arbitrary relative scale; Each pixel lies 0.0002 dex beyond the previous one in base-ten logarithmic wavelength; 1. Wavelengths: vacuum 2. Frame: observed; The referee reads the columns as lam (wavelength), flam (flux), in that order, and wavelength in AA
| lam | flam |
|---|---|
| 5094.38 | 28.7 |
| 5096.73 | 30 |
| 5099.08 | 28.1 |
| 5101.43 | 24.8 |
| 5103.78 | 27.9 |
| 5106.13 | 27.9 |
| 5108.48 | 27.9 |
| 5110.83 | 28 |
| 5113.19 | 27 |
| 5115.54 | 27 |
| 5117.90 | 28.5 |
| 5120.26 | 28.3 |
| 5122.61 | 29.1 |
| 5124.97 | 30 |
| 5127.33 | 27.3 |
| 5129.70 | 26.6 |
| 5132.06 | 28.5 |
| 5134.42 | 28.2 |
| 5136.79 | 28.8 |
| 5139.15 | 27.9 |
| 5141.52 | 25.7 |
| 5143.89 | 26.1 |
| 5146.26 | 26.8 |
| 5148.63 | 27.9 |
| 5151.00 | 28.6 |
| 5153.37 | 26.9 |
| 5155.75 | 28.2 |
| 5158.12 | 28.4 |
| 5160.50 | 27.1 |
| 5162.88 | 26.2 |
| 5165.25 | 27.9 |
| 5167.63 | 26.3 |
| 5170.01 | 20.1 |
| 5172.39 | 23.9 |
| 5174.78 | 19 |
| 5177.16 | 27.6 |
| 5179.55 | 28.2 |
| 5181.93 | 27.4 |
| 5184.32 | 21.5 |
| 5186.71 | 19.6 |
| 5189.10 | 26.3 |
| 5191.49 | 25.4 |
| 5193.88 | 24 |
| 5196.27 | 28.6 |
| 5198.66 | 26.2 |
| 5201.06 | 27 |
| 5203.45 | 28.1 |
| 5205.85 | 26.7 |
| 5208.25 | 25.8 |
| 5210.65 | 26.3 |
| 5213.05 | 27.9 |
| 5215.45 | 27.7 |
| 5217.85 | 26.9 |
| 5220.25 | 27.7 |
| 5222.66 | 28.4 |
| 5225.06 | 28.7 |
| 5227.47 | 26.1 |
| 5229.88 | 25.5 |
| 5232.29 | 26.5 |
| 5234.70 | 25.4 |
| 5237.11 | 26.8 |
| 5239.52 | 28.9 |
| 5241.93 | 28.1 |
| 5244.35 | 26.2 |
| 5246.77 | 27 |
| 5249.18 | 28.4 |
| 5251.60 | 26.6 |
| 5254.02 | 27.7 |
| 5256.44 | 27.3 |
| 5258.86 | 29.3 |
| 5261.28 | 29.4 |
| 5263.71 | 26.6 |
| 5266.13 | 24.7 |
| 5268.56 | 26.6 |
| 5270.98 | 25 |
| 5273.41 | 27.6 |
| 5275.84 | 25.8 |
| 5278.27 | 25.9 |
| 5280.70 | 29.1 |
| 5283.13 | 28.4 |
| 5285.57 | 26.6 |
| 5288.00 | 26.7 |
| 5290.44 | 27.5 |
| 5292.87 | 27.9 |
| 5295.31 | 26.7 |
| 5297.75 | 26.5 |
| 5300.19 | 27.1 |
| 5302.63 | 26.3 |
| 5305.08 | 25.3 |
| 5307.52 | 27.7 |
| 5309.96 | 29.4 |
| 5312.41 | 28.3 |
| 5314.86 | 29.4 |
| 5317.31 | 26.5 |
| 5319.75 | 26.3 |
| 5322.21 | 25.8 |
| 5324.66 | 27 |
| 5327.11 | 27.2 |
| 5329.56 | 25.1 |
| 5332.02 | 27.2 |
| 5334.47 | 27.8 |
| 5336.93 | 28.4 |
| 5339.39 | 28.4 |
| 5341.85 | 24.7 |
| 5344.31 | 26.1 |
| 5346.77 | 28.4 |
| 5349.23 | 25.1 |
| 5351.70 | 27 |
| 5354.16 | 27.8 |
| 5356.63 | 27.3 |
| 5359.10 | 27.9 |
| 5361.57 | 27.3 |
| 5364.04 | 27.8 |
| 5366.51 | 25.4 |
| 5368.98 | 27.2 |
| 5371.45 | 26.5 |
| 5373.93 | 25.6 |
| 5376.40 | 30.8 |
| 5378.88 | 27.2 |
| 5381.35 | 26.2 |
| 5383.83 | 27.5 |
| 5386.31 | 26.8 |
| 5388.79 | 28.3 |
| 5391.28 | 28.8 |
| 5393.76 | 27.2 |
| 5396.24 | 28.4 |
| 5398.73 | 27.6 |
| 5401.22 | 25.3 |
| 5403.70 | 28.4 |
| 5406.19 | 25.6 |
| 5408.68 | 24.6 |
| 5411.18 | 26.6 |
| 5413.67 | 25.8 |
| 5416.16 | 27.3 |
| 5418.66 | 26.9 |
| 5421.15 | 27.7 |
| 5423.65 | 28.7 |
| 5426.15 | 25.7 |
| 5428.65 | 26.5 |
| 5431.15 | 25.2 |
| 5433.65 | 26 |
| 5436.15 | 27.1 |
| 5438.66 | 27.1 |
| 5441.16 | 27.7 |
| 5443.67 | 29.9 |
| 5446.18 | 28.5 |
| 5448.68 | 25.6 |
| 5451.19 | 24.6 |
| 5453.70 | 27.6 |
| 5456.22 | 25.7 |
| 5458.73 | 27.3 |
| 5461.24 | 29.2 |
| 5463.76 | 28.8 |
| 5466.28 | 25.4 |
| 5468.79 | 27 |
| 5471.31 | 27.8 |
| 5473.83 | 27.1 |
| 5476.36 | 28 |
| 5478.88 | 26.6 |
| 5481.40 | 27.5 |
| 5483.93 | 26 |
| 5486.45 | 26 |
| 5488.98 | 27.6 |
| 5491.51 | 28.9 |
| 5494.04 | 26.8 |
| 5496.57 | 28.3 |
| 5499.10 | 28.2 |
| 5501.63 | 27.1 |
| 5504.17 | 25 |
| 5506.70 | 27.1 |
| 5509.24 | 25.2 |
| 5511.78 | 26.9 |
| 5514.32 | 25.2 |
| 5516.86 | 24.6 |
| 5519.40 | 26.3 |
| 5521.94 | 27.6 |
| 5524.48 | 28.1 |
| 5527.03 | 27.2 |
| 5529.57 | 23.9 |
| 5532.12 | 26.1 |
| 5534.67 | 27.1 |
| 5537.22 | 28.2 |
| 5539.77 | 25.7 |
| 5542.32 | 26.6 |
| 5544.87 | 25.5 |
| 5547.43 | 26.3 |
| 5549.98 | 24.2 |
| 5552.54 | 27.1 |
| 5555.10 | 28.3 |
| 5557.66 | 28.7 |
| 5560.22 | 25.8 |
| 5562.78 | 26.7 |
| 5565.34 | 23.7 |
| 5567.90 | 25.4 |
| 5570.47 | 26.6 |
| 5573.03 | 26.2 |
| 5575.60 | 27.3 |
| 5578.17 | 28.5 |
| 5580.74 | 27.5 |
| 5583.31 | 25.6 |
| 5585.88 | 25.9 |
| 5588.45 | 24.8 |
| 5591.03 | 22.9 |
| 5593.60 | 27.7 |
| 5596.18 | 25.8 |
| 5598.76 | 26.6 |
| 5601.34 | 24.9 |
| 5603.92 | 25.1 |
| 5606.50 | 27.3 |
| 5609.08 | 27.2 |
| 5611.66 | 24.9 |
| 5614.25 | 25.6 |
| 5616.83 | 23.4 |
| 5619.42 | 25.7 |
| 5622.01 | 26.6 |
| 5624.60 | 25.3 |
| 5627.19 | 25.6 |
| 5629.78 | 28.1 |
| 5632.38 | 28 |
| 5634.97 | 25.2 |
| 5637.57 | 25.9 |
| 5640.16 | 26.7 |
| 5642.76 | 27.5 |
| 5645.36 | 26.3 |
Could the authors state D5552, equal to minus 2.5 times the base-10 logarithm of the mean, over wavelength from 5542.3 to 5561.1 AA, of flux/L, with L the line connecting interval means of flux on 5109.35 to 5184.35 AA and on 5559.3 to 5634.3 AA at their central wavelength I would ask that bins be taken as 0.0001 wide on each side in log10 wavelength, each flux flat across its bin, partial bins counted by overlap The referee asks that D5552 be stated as -0.02 mag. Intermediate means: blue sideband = 26.9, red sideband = 26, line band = 26.6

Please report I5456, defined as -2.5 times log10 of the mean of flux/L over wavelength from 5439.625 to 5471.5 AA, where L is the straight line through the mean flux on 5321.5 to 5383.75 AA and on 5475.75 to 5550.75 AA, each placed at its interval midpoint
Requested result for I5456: -0.02 mag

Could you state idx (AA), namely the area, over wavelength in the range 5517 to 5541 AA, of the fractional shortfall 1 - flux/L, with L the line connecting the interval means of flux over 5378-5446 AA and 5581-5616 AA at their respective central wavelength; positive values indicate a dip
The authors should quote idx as -0.3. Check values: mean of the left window 27.1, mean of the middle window 26.6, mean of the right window 25.7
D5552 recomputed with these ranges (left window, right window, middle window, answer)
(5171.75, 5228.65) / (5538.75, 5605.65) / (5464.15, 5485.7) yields -0.04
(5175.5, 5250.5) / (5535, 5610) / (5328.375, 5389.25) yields -0.03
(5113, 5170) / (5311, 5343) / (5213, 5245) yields 0.00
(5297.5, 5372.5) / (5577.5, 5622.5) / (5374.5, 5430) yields -0.02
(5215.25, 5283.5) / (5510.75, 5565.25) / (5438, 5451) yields -0.04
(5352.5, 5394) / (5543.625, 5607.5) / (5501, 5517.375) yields 0.03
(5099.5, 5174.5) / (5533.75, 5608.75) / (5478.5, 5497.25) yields -0.03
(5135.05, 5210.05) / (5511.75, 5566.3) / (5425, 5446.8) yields -0.03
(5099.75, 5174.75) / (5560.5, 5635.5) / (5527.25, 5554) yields 0.00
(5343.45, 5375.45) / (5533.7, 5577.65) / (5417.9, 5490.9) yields -0.02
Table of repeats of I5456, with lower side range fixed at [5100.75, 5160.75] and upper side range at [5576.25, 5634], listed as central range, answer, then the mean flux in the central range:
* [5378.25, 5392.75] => -0.03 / 27.5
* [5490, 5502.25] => -0.06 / 27.9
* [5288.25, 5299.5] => 0.00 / 27.1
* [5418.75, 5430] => -0.02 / 27.1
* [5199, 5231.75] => 0.01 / 27.1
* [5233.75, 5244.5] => 0.00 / 27.2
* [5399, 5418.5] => 0.02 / 26.3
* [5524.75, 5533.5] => 0.01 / 26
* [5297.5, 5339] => 0.00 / 27.2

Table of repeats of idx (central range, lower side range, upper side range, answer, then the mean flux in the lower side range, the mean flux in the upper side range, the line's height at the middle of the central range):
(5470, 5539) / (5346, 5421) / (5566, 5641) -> -0.78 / 27.1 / 26.1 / 26.5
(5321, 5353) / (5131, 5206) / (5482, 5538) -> -0.41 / 26.2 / 26.7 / 26.4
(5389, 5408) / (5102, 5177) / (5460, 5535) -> -0.27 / 27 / 26.9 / 26.9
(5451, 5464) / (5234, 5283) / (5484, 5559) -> -0.24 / 27.2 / 26.7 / 26.8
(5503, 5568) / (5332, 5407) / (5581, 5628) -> -0.38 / 27.2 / 25.6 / 26.1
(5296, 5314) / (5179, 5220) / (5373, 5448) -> -0.42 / 26.1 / 27.2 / 26.6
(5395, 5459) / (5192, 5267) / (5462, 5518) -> 0.30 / 27.1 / 26.9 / 26.9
